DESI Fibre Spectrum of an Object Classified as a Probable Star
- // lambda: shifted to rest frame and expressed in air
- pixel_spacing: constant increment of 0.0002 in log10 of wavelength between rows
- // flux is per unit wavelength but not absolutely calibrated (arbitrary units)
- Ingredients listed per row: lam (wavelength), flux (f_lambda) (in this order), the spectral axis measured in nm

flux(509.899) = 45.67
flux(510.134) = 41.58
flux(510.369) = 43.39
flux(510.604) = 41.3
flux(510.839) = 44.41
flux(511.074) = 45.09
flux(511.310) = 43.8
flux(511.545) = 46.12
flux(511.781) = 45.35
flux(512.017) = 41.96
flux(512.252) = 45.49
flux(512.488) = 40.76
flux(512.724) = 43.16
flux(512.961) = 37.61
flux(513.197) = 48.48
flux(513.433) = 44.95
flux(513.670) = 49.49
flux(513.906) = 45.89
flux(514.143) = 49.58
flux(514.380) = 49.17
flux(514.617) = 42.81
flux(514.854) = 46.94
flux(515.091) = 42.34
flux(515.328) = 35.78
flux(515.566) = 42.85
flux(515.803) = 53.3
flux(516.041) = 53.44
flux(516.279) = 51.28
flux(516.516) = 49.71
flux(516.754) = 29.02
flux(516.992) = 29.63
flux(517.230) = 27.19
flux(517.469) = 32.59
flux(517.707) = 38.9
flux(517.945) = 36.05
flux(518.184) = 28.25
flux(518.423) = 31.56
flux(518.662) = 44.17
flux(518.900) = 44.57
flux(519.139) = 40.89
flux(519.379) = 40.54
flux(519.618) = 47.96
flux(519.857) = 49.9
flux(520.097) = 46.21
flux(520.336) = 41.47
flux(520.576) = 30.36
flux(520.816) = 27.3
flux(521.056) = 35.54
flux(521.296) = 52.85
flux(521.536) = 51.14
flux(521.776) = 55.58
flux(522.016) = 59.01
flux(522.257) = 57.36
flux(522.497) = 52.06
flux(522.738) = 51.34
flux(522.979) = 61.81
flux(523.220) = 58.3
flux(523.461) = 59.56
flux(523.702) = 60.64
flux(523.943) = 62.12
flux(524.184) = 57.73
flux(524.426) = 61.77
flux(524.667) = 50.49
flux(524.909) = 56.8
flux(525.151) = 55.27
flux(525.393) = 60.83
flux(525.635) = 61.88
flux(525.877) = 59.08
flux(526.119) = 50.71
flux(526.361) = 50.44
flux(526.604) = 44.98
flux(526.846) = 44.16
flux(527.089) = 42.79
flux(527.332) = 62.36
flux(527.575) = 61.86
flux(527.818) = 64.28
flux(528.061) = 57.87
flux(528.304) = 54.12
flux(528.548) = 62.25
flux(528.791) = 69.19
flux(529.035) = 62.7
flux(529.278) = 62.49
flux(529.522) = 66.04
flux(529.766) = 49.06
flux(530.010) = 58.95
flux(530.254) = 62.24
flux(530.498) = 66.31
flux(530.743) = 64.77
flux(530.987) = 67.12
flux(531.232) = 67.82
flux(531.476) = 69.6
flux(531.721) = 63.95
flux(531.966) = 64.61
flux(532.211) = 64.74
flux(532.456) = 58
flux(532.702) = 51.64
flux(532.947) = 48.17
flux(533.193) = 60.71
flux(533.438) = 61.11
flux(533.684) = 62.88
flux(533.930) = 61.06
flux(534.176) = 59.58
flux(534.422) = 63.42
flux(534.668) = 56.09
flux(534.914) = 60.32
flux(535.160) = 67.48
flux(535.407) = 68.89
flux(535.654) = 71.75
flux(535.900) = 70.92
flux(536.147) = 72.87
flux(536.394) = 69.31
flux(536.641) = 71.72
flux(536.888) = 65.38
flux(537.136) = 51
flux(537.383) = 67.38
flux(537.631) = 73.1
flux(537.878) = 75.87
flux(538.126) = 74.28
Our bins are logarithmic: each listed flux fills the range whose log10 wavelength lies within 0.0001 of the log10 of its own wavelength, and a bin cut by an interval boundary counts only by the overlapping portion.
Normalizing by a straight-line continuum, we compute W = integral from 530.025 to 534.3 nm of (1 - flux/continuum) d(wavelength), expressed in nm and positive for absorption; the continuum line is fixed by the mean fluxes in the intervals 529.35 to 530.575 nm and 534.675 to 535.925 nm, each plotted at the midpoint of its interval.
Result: 0.06 nm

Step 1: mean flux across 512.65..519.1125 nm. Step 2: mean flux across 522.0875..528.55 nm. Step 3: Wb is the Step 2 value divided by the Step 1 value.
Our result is 1.3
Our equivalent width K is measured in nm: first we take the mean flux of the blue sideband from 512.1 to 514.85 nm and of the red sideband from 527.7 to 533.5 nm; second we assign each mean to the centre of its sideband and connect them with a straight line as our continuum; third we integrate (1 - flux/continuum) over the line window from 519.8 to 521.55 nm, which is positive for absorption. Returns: 0.37 nm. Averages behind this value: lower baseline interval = 45.3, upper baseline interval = 61.6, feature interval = 41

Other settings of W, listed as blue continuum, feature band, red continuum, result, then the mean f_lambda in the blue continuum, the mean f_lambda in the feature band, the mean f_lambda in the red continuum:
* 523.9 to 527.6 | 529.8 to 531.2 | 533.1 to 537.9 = -0.074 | 54.9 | 63.2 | 65.4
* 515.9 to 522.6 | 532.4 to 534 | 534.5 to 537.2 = 0.127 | 42.3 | 57.5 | 66.3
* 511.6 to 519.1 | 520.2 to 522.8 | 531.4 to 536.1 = 0.125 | 42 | 46.6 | 62.5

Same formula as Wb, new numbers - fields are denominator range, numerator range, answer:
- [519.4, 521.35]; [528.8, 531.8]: 1.55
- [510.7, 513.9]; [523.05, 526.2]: 1.31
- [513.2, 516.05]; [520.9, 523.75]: 1.17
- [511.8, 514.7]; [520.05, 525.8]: 1.18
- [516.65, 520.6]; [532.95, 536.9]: 1.71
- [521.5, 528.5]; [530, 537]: 1.14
